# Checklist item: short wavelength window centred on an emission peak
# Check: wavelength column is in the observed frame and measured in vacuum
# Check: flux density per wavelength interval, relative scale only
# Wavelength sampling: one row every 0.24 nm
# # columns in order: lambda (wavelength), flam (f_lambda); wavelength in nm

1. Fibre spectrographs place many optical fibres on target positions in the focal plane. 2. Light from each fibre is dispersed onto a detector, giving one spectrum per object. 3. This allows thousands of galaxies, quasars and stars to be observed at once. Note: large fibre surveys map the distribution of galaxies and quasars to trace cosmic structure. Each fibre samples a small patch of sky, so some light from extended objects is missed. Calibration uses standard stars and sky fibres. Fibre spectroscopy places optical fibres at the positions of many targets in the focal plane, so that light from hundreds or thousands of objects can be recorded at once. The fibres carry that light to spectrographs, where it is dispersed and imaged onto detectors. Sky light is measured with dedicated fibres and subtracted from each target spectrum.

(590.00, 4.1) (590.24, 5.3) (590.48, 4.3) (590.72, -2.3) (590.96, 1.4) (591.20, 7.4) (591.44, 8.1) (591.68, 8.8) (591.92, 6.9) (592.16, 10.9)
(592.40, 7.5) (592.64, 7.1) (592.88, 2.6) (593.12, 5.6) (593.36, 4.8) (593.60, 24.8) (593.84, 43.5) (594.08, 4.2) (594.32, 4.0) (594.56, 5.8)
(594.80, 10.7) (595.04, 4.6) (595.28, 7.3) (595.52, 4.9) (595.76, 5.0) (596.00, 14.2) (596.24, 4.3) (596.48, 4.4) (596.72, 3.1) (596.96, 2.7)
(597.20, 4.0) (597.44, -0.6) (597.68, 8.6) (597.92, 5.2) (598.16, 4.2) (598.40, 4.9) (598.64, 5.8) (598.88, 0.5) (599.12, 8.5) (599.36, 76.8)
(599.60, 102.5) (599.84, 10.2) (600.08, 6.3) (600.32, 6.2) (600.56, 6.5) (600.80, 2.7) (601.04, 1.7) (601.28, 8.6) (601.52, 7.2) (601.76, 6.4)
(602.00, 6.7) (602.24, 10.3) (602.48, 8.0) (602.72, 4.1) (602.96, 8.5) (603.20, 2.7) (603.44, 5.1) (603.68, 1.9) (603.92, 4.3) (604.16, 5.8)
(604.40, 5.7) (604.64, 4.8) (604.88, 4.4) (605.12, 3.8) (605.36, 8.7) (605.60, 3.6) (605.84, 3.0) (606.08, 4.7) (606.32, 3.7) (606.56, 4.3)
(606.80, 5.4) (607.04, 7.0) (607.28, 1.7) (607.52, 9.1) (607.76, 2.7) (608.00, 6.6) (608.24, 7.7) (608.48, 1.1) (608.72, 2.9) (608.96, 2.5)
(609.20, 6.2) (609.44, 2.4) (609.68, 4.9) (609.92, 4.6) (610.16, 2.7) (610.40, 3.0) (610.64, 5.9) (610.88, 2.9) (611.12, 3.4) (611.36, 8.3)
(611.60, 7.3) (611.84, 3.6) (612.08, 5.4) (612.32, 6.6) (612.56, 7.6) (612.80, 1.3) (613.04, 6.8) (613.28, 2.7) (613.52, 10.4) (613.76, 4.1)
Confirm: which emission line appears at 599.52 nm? [O III] 5007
